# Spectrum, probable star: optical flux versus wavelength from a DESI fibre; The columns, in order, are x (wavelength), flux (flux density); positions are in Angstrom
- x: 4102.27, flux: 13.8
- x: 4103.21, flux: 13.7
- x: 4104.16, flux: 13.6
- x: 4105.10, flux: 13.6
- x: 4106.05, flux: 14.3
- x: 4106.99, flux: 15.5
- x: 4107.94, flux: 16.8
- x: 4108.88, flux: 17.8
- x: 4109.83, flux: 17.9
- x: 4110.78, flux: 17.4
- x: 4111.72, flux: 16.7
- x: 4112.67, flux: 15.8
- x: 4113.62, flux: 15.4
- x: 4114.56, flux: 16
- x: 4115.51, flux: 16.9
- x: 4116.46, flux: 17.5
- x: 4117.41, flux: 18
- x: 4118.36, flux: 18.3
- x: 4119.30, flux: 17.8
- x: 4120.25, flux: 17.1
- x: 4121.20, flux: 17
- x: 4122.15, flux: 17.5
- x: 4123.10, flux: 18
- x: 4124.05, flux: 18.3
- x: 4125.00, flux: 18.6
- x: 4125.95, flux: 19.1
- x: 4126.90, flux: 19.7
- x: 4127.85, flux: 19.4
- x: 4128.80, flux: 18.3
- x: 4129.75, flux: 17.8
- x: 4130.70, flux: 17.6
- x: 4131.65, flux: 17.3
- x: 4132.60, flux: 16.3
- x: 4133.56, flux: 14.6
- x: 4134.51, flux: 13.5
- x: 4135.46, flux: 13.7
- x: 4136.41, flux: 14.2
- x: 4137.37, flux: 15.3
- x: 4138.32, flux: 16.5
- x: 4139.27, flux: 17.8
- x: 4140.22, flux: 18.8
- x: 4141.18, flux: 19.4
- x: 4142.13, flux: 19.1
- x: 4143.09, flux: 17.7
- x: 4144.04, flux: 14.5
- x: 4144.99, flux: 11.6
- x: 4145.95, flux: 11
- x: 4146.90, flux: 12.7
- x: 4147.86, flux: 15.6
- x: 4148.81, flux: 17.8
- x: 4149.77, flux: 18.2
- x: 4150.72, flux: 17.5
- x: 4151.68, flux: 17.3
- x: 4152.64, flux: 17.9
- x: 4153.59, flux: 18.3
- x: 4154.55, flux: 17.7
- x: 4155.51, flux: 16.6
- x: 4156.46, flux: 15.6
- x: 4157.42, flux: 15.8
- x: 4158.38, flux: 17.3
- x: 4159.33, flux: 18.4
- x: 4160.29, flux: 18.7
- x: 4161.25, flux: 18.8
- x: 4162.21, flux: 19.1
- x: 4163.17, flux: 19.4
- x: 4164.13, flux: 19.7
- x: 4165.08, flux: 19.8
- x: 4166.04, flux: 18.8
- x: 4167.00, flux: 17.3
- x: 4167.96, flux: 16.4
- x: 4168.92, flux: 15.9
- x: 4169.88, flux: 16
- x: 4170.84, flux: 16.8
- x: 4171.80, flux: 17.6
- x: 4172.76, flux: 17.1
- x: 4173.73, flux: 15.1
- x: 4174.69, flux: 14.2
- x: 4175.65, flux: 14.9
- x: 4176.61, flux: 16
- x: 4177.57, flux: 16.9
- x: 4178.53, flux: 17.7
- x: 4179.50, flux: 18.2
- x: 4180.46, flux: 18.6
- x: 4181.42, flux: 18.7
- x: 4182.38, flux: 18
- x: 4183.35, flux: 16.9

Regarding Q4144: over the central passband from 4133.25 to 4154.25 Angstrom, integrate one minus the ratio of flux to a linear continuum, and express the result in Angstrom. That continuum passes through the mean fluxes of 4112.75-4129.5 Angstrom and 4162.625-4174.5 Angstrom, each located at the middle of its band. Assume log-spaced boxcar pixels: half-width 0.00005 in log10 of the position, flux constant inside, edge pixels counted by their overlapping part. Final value 1.8 Angstrom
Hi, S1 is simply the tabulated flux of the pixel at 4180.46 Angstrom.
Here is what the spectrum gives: 18.6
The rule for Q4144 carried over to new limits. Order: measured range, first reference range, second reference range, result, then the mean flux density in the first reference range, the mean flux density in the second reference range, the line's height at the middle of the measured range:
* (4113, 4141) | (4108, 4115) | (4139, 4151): -1.1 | 16.7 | 16.2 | 16.5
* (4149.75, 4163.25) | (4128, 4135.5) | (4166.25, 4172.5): -0.9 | 16.4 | 16.8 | 16.7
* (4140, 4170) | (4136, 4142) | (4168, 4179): -0.8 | 17.1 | 16.2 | 16.7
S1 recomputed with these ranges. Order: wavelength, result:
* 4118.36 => 18.3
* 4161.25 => 18.8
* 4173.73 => 15.1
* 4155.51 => 16.6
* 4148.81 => 17.8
